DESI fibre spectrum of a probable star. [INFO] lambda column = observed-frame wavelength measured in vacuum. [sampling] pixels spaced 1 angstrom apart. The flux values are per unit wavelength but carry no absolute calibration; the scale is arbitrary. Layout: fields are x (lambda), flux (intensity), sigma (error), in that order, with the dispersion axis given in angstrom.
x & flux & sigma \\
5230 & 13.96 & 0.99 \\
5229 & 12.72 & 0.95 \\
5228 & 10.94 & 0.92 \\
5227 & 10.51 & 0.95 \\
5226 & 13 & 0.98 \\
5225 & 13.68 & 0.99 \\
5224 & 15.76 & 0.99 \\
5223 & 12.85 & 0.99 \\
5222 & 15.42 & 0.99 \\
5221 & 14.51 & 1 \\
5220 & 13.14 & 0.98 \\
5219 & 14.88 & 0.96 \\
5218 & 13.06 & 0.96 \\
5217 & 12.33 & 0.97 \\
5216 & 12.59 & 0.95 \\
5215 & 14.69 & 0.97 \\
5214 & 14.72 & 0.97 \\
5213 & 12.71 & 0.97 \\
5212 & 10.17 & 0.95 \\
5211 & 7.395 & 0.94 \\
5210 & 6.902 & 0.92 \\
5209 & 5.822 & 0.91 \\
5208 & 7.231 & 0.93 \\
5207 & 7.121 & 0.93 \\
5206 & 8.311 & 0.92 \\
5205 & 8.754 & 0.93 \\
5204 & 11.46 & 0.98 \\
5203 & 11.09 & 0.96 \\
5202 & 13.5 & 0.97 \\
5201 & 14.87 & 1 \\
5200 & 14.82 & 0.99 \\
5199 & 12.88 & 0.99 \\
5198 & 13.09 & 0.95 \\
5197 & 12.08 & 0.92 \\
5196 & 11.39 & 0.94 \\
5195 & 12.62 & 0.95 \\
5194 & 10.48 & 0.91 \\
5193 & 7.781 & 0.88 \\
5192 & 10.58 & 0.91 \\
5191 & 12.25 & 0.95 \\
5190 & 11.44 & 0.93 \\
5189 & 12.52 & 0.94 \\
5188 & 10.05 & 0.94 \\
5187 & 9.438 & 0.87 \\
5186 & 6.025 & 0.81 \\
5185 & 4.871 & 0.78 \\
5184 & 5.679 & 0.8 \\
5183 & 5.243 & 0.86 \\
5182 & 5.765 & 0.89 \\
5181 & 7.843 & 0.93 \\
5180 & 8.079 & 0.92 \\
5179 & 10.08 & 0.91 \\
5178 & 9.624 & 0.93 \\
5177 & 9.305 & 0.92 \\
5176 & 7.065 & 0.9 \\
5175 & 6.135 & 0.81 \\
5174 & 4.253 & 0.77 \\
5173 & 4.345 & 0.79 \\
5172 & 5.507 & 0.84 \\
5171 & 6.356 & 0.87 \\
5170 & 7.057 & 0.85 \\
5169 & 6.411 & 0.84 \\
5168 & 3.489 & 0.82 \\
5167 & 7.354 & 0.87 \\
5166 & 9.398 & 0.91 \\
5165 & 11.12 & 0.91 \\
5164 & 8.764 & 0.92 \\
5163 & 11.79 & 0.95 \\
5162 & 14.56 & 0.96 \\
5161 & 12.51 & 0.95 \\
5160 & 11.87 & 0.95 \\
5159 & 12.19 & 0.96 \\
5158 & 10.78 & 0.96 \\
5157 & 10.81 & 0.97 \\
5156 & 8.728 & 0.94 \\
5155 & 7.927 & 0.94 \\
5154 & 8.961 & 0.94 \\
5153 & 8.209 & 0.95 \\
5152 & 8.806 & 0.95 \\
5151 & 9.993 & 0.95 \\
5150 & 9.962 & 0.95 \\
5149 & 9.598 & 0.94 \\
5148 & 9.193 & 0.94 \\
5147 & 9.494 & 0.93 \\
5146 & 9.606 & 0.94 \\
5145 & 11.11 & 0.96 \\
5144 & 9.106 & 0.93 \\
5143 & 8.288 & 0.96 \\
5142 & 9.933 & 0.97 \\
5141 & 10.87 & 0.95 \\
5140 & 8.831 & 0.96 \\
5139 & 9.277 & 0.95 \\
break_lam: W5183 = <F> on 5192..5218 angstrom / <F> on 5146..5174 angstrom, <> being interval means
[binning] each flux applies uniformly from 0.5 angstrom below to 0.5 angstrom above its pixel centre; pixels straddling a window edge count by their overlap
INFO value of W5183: 1.22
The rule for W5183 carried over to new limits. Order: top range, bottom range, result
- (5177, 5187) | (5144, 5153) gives 0.76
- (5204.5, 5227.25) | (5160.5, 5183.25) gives 1.45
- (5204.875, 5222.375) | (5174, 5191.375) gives 1.36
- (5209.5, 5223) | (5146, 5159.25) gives 1.31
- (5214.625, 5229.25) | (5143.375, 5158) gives 1.41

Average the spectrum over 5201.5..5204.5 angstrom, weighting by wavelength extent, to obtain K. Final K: 12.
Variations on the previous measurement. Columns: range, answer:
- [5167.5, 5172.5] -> 5.76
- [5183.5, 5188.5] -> 7.21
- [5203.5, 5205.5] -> 10.1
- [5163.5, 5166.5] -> 9.76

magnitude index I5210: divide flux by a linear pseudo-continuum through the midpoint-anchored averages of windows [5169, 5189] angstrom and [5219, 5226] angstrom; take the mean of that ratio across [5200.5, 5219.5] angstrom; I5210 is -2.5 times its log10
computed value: 0.11 mag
